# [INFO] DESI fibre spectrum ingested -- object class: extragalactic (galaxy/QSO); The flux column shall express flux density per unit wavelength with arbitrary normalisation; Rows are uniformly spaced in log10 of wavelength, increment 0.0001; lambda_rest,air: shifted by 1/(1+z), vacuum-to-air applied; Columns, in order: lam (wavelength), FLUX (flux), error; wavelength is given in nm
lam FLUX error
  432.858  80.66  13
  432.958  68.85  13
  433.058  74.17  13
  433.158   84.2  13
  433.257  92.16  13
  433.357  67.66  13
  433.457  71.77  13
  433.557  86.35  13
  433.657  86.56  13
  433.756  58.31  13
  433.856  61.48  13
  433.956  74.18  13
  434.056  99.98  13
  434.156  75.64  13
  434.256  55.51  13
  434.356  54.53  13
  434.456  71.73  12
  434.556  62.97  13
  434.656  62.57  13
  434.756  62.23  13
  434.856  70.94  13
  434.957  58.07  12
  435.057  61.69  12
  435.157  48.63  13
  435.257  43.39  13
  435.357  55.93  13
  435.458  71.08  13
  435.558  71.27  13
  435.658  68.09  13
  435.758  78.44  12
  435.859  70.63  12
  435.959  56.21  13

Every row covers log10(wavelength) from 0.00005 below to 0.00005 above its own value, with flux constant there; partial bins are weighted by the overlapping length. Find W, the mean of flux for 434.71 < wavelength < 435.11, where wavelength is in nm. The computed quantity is 63.1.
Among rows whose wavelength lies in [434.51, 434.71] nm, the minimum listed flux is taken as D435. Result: 62.57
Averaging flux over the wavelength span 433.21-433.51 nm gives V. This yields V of 77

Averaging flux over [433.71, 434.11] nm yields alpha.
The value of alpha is 73.6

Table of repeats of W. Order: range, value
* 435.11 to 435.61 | 58.2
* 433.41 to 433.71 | 81.5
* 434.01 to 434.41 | 71.1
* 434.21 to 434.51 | 60.7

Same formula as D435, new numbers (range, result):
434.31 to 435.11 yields 54.53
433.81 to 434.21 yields 61.48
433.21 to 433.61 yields 67.66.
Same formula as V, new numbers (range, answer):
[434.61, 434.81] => 62.6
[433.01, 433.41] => 79.5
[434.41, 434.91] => 65.9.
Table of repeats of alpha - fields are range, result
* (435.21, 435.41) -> 49.9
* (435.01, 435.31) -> 51.3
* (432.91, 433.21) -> 76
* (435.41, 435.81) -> 72.3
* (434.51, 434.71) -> 62.8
